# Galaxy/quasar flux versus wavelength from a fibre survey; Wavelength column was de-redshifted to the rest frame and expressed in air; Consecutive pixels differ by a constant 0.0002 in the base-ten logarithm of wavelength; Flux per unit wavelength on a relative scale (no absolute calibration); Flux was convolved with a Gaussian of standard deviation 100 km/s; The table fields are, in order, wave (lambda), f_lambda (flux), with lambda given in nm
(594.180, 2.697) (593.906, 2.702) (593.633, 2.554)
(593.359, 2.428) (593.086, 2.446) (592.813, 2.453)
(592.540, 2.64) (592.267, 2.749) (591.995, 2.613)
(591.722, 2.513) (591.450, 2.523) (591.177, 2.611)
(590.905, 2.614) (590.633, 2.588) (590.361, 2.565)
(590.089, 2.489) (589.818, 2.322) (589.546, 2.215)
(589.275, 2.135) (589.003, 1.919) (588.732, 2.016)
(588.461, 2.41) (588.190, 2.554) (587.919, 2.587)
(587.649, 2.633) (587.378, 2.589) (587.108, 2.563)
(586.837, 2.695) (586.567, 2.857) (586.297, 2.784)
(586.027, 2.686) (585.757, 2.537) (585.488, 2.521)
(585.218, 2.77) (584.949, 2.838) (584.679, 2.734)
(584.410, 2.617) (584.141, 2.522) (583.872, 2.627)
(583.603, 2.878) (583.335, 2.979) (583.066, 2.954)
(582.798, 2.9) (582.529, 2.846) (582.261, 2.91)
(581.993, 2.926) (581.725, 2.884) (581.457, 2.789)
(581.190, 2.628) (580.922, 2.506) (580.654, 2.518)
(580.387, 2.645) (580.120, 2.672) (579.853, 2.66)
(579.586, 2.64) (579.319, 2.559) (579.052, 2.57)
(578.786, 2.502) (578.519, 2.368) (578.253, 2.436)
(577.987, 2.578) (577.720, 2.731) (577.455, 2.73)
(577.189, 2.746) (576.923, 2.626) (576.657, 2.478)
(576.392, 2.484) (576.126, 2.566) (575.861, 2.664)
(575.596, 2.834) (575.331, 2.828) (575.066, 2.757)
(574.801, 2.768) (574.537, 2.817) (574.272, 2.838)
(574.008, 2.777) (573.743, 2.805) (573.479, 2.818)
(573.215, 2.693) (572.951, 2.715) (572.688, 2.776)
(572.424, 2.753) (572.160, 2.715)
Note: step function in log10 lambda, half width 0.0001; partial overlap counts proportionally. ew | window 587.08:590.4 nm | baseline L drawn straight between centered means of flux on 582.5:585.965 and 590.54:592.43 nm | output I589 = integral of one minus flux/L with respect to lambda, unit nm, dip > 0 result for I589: 0.354 nm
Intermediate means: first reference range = 2.74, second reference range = 2.6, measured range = 2.37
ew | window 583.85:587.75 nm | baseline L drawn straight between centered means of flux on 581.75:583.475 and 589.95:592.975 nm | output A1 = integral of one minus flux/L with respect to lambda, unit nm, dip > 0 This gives 0.18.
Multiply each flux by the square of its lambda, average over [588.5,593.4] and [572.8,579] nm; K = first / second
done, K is 0.96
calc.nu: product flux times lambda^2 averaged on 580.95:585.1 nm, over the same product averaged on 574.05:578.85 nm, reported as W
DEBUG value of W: 1.08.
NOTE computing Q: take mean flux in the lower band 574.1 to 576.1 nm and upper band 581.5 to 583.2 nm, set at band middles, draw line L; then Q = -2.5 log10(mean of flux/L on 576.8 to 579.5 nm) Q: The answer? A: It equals 0.097 mag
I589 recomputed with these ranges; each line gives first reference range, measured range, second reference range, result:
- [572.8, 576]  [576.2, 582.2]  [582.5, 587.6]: 0.281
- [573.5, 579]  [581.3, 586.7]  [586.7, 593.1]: -0.457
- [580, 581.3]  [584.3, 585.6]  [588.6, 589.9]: -0.193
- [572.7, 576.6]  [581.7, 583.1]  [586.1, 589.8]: -0.178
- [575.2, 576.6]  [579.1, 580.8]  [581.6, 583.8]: 0.117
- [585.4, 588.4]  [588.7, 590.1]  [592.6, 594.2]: 0.231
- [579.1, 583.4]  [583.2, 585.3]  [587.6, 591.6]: -0.098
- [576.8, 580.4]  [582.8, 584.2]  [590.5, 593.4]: -0.123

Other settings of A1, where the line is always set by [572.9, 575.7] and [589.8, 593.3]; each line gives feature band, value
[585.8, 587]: -0.051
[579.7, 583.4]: -0.110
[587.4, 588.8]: 0.069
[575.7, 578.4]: 0.143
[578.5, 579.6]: 0.077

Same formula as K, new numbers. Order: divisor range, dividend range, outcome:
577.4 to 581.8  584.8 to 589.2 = 1.00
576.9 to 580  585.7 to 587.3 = 1.07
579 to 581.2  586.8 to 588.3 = 1.03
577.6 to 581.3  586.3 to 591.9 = 1.00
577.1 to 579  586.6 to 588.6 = 1.04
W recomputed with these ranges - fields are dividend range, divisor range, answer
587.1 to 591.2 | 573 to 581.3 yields 0.95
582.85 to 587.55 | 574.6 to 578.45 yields 1.05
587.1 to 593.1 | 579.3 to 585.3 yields 0.92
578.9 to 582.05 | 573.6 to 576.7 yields 0.99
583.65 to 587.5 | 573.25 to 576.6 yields 1.01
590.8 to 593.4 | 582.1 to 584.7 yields 0.94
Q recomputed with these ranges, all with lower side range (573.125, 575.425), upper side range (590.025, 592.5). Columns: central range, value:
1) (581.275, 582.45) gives -0.07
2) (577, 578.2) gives 0.03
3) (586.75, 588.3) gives 0.01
